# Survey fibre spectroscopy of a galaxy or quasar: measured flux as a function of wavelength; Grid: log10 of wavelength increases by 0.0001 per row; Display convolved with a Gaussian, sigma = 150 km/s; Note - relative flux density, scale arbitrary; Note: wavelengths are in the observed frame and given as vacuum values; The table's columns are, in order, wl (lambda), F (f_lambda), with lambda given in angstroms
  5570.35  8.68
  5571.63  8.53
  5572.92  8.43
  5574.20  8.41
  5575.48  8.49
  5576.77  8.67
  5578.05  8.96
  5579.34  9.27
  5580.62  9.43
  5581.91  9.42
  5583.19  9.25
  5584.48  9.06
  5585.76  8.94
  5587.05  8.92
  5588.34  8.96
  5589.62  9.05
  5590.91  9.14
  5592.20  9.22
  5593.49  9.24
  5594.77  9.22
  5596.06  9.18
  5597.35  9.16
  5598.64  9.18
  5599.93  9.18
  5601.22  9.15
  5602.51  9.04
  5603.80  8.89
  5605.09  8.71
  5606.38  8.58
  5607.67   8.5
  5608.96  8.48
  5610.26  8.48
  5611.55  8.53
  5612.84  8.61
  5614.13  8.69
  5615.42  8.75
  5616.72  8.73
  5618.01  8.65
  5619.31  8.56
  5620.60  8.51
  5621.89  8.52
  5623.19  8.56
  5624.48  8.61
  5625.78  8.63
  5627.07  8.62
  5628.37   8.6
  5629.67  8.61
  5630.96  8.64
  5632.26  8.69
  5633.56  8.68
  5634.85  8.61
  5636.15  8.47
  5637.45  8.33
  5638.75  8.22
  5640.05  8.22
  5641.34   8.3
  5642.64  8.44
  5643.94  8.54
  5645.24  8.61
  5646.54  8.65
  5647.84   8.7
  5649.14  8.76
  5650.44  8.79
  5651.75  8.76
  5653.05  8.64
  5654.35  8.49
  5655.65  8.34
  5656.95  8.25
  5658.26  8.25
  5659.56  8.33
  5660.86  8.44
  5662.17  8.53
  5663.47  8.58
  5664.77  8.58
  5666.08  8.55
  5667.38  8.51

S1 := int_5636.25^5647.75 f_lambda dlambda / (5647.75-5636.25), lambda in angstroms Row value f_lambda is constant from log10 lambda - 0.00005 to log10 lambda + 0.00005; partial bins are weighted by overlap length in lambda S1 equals 8.43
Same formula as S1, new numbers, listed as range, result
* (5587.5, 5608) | 9.03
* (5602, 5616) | 8.66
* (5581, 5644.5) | 8.76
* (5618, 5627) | 8.58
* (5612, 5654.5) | 8.58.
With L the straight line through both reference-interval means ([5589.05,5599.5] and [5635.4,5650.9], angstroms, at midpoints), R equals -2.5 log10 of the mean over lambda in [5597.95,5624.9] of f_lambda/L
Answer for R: 0.03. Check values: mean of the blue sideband 9.17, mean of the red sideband 8.5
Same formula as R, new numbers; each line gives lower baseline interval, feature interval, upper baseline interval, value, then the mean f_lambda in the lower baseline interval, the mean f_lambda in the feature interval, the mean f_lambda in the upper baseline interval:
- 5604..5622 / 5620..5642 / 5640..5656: 0.009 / 8.6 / 8.52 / 8.58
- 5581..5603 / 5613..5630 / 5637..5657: 0.023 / 9.14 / 8.62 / 8.51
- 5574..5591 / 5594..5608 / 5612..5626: -0.023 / 9.01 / 9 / 8.62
